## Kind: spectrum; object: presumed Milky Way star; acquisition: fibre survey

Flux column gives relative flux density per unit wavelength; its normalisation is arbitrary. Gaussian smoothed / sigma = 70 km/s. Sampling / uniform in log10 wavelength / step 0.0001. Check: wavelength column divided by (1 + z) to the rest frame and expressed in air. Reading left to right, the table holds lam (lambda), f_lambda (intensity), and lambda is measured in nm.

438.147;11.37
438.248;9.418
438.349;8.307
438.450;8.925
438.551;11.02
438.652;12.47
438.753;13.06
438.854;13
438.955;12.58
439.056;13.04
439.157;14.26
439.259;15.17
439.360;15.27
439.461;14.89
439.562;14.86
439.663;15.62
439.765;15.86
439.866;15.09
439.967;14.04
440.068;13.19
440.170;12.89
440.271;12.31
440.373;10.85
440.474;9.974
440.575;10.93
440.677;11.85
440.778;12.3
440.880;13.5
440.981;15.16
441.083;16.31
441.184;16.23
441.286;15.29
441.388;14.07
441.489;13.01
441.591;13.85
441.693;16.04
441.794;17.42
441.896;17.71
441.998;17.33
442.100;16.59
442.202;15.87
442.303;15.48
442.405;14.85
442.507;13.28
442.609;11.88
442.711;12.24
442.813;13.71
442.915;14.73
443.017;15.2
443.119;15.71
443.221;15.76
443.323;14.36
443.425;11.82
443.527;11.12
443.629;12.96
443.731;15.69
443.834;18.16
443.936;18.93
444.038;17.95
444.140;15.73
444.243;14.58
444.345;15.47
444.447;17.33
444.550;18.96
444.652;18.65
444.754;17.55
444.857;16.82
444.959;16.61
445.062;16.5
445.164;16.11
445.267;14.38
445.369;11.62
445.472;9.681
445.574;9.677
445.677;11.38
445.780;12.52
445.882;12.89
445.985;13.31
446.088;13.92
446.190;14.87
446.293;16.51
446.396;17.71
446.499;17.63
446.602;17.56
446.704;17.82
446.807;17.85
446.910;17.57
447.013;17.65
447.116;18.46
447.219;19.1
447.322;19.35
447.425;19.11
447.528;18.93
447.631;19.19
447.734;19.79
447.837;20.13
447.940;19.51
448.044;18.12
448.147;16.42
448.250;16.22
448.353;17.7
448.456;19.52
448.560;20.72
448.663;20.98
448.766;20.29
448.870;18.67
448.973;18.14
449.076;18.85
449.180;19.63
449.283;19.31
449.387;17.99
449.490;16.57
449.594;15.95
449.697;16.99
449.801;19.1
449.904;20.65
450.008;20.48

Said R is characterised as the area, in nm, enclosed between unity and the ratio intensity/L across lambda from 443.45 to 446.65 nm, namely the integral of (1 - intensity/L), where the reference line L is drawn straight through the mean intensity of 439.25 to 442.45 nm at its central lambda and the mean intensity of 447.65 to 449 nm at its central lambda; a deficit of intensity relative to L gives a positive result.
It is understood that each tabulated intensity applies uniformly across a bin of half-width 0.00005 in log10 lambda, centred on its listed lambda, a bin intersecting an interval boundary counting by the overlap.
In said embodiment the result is 0.33 nm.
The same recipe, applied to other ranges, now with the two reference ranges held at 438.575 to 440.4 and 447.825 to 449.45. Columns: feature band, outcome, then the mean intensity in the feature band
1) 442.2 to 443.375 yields 0.09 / 14.4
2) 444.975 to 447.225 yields 0.30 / 15.2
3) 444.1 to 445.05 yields -0.01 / 16.8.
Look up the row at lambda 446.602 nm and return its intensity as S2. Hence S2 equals 17.56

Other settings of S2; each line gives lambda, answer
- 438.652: 12.47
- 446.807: 17.85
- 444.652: 18.65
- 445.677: 11.38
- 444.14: 15.73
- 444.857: 16.82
